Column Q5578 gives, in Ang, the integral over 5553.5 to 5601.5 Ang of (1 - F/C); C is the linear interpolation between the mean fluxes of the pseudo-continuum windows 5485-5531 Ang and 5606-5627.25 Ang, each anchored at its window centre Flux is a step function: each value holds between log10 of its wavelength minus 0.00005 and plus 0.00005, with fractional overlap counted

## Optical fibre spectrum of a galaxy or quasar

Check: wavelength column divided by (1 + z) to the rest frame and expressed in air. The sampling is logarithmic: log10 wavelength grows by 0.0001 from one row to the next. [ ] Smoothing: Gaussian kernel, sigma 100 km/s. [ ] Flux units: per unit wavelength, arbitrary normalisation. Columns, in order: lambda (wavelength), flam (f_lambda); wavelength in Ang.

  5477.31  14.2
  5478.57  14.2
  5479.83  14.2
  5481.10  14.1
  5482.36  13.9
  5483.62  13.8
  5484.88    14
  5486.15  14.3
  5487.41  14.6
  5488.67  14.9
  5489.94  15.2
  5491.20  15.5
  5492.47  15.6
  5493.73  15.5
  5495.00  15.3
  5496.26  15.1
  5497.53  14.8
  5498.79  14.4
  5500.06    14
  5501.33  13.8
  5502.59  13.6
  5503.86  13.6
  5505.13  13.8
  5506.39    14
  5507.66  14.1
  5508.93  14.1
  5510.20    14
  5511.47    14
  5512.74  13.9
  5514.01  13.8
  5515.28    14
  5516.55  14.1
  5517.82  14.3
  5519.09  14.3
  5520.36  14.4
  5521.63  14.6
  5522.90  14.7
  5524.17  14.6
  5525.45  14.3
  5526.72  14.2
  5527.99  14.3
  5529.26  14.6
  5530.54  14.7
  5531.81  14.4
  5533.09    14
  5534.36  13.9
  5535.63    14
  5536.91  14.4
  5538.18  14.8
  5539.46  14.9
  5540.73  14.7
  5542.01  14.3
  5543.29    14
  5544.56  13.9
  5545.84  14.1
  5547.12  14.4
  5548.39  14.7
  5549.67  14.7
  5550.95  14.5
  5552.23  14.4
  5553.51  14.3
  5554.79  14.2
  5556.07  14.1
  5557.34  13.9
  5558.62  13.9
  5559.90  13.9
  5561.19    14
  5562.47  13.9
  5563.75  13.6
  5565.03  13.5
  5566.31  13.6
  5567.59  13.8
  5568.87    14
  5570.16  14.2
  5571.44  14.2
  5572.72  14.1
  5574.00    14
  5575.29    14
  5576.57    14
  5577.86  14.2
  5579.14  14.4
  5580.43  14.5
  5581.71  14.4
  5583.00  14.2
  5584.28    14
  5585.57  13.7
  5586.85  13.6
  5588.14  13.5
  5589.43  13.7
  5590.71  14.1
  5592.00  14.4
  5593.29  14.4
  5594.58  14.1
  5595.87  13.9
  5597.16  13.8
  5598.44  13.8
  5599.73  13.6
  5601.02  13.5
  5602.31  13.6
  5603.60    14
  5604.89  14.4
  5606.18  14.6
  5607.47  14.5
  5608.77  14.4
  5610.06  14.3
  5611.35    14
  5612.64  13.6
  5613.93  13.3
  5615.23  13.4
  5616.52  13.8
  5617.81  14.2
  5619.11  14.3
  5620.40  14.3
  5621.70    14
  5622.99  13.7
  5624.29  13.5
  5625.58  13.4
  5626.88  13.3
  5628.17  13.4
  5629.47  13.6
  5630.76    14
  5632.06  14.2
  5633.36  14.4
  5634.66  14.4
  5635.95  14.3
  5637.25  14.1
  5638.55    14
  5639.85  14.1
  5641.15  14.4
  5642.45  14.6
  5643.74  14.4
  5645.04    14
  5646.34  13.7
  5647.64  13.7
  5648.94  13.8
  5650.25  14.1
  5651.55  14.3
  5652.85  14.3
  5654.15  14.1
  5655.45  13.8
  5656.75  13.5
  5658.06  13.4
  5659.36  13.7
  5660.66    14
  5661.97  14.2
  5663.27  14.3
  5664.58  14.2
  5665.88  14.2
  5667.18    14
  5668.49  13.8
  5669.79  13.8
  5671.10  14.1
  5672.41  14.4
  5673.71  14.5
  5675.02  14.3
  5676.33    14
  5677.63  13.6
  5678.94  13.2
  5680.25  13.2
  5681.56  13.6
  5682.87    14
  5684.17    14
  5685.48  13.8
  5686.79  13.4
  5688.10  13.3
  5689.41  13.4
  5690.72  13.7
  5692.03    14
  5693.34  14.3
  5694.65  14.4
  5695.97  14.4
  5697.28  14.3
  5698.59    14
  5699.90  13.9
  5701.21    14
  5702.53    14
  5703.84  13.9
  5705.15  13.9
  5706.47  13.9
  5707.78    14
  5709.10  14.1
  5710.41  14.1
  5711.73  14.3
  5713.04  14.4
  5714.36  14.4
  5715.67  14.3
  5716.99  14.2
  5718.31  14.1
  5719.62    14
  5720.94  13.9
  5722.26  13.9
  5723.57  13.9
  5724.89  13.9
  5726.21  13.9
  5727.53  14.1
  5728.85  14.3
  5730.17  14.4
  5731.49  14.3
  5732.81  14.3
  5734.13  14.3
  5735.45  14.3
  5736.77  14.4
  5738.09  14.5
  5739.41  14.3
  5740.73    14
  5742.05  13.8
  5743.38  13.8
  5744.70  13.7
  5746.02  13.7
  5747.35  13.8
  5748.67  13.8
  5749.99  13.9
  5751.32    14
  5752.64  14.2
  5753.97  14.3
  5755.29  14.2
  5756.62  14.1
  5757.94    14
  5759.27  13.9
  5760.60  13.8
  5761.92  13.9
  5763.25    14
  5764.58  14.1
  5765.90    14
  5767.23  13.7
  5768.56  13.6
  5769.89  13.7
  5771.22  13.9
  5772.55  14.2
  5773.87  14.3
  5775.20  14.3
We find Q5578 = 0.4 Ang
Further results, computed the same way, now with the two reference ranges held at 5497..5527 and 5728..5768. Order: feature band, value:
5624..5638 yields 0.2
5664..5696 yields 0.4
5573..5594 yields 0.1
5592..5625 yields 0.3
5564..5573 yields 0.1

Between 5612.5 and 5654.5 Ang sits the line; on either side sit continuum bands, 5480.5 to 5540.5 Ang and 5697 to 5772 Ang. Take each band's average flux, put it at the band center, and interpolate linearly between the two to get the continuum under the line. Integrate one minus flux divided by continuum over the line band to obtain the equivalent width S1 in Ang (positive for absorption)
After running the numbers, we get 0.7 Ang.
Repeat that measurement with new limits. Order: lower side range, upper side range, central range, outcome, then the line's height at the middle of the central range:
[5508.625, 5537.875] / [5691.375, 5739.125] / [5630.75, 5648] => 0.01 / 14.2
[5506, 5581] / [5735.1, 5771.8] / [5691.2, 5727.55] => -0.17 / 14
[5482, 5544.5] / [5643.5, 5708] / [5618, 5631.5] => 0.29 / 14.1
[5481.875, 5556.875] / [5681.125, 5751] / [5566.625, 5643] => 1.16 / 14.2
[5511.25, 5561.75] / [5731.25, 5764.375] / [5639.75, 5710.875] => 0.83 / 14.1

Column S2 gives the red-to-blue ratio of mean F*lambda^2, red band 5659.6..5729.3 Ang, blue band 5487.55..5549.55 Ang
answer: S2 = 1.0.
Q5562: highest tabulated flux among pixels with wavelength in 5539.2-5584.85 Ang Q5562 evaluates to 14.9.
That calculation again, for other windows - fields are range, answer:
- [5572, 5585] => 14.5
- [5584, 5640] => 14.6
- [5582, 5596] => 14.4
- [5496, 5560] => 15.1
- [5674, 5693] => 14.3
